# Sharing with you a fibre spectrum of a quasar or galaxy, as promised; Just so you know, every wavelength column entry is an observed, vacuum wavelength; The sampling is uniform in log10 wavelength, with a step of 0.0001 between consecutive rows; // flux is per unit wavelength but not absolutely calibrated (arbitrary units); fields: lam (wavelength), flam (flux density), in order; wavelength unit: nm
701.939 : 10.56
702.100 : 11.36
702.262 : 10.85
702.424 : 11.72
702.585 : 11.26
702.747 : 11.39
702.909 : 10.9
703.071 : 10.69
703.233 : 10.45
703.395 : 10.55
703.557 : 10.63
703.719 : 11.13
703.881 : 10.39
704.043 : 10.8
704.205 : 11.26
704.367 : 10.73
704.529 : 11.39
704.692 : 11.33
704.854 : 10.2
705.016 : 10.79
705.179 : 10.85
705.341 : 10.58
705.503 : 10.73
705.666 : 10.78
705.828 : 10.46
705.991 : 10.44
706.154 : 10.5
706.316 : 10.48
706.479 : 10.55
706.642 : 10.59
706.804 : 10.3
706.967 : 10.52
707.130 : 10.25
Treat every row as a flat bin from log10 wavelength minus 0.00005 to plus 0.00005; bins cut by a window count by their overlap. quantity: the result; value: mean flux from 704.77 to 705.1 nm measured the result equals 10.5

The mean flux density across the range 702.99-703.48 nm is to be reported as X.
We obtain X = 10.6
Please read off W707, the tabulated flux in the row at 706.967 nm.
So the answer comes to 10.52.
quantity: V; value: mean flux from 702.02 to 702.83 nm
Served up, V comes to 11.3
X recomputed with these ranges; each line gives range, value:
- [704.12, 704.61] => 11.1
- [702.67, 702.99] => 11.1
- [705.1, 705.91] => 10.7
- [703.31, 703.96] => 10.7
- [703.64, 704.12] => 10.8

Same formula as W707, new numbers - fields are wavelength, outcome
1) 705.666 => 10.78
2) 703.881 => 10.39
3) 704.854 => 10.2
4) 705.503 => 10.73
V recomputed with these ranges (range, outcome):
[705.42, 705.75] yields 10.8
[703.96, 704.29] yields 11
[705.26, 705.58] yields 10.7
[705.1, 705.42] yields 10.7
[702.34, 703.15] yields 11.2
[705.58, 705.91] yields 10.6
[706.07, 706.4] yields 10.5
